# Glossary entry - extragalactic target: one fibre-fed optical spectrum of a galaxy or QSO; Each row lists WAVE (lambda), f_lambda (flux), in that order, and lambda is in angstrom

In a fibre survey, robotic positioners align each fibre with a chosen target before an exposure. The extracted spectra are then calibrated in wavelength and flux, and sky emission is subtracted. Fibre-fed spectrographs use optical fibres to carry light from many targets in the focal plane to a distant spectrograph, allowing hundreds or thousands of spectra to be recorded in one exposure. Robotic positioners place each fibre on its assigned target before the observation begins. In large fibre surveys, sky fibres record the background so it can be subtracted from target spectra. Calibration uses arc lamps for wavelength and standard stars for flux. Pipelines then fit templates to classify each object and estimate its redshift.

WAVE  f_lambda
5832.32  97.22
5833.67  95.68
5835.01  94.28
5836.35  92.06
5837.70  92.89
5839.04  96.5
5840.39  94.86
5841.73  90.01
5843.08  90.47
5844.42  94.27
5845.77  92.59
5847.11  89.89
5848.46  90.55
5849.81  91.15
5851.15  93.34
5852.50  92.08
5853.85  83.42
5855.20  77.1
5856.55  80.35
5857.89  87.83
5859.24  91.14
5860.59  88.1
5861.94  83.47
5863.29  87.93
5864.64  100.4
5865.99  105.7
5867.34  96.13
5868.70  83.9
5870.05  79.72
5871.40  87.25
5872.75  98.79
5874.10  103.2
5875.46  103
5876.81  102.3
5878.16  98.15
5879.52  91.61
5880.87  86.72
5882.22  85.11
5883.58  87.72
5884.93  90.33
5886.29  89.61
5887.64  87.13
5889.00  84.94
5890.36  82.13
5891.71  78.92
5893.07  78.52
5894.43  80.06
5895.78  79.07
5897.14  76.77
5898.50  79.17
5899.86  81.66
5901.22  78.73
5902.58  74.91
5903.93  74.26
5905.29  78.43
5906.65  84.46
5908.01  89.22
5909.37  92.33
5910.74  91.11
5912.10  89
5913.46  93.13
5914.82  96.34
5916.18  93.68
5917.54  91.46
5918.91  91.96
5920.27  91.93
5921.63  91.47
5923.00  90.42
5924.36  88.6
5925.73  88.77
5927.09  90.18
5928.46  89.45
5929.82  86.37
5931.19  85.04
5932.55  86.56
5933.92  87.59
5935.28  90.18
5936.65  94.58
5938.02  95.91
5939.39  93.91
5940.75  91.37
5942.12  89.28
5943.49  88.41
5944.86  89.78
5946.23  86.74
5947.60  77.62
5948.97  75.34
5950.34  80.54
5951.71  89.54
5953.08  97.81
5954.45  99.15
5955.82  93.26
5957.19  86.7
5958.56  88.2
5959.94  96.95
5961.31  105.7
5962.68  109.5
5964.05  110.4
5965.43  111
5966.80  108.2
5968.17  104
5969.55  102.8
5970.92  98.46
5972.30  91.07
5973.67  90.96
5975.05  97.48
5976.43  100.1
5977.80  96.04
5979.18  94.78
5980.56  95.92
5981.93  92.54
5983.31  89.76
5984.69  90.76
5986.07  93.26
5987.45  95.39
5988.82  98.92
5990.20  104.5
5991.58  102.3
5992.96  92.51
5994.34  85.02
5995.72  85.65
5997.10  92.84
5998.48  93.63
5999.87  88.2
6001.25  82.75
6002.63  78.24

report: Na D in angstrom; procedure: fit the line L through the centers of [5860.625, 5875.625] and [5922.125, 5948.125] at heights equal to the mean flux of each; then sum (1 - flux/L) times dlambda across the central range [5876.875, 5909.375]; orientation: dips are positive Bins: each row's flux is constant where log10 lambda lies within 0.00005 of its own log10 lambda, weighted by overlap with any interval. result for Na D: 2.71 angstrom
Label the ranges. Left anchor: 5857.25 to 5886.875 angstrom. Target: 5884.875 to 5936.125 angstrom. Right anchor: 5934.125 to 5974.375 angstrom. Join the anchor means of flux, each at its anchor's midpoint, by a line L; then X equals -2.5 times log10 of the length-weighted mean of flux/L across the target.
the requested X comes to 0.086 mag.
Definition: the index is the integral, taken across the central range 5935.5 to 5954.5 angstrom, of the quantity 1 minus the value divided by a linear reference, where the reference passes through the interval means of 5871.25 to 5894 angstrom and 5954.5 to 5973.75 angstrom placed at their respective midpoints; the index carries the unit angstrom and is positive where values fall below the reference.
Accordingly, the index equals 1.7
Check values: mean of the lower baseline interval 90.3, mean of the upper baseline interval 100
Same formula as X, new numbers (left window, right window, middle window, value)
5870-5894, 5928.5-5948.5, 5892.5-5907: 0.14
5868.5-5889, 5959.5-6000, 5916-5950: 0.07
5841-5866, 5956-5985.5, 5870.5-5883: -0.04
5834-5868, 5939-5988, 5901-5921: 0.06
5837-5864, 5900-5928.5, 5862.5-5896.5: -0.01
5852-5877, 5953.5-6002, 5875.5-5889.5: 0.01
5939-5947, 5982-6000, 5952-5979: -0.09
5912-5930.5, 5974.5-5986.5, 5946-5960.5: 0.05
